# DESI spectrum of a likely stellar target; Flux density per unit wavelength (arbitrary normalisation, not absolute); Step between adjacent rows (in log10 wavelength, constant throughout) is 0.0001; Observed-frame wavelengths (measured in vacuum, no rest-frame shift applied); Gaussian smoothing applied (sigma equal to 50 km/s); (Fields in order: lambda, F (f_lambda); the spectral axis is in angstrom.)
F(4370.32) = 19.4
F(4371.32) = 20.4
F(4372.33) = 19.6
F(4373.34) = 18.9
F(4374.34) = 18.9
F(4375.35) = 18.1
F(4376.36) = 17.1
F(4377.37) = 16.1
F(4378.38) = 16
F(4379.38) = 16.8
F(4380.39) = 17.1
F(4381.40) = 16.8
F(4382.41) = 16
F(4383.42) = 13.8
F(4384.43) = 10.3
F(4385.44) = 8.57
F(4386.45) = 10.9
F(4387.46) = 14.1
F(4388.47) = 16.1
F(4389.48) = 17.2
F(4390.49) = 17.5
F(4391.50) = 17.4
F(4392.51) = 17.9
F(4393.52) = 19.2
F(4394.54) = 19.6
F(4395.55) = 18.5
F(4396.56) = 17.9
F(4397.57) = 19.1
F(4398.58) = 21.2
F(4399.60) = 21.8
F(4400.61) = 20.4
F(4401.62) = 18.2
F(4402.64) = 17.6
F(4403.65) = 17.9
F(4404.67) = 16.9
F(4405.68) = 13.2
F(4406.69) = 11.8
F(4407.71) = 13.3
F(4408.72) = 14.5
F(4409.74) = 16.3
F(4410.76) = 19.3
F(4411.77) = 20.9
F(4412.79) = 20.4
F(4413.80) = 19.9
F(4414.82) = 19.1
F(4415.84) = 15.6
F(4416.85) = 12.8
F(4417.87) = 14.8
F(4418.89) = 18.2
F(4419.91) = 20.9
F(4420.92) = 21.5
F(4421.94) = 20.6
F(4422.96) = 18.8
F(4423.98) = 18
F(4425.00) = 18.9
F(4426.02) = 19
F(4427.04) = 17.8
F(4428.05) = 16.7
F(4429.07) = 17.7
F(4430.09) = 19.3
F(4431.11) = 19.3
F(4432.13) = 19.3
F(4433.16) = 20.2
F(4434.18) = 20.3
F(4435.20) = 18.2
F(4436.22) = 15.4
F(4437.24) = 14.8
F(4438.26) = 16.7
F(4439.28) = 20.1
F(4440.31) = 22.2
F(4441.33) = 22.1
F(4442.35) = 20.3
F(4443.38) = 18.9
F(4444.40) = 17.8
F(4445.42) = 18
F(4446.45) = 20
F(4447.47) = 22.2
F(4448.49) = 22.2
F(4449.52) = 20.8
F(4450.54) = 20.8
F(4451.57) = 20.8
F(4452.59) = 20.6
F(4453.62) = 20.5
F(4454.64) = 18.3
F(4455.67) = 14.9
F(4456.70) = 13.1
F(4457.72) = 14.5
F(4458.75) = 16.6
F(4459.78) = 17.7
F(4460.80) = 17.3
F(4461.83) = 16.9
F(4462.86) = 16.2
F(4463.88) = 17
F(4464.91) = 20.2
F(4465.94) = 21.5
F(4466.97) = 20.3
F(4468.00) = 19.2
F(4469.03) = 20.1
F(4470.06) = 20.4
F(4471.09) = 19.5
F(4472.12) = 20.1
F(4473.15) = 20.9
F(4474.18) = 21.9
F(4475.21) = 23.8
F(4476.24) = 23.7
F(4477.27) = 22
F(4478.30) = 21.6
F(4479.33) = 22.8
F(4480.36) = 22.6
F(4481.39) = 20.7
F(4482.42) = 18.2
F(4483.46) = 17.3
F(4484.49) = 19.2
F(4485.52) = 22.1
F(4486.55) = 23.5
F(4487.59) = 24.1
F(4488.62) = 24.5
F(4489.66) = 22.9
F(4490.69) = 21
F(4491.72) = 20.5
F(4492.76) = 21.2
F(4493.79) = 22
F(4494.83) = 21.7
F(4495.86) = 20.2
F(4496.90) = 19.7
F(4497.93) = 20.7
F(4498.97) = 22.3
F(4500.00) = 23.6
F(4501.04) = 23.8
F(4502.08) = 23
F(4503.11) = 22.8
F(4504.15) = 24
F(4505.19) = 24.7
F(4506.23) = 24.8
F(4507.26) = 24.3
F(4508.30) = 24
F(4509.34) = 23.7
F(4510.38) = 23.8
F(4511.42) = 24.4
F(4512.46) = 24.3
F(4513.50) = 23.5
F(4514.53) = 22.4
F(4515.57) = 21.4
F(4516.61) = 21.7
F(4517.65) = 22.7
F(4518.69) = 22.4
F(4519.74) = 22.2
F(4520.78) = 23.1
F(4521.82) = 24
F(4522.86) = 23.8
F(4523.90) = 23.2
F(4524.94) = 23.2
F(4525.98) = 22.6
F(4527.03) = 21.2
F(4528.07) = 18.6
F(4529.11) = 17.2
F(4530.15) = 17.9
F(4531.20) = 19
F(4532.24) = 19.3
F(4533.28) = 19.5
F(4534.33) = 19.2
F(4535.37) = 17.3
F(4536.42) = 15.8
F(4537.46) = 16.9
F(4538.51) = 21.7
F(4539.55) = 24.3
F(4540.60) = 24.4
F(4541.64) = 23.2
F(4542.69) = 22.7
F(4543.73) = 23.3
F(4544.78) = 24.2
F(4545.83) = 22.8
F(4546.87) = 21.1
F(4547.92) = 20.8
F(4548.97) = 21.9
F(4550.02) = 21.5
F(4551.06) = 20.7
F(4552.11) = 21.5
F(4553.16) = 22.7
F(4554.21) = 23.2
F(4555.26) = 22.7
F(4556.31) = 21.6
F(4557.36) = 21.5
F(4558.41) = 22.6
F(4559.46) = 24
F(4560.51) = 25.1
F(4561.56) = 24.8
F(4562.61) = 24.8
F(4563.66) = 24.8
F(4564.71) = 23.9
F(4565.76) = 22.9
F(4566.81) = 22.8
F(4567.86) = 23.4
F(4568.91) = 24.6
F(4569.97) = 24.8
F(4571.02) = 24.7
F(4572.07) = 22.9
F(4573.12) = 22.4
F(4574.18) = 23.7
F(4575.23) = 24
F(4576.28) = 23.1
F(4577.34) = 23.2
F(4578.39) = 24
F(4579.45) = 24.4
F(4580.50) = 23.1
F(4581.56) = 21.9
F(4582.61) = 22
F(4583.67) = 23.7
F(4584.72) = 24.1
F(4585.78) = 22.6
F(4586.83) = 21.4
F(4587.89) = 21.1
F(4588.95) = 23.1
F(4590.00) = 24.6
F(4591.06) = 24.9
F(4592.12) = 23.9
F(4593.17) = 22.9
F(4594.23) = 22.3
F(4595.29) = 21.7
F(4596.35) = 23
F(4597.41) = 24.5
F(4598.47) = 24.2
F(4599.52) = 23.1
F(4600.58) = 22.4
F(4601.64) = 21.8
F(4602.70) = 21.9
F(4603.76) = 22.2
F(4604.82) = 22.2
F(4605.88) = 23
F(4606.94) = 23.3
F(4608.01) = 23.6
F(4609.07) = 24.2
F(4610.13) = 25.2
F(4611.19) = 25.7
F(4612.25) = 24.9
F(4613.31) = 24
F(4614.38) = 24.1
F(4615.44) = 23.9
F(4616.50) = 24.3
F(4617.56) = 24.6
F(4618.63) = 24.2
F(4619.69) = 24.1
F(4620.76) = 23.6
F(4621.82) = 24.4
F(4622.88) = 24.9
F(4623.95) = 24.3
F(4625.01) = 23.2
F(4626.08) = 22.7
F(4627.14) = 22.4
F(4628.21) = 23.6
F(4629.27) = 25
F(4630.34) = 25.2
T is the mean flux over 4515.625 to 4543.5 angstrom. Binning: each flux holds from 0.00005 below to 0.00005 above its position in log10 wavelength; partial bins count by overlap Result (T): 21.1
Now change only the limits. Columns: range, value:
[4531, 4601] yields 22.6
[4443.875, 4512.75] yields 20.9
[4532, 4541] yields 19.8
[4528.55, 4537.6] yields 18.1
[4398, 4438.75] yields 17.9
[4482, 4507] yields 22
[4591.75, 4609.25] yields 22.9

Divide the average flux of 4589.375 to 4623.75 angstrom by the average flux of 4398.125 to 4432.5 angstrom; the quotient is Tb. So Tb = 1.32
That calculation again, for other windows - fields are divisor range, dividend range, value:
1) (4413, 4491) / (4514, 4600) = 1.15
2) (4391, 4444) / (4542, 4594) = 1.26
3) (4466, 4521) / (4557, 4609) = 1.05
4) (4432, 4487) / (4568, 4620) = 1.20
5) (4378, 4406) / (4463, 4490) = 1.26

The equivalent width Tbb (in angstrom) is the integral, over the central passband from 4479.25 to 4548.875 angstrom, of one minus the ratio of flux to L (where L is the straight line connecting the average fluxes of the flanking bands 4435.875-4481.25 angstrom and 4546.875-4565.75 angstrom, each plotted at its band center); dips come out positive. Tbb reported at -1.7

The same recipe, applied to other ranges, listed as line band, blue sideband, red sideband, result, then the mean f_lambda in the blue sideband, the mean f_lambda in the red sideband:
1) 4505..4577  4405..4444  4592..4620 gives -2.85 angstrom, 18.1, 23.5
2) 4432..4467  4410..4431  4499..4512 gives 2.68 angstrom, 18.5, 23.8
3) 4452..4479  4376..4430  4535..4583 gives 0.26 angstrom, 17.2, 22.7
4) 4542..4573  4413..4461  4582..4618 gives -1.27 angstrom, 18.6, 23.4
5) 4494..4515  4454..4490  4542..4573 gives -1.99 angstrom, 19.9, 23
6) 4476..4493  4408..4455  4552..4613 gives -0.96 angstrom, 18.9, 23.3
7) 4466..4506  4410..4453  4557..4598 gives -1.89 angstrom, 19.1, 23.4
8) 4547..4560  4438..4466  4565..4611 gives 0.06 angstrom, 18.8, 23.3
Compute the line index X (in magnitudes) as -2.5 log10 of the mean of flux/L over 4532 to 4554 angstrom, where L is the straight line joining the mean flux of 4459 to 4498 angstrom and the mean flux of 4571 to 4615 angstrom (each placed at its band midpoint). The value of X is 0.05 mag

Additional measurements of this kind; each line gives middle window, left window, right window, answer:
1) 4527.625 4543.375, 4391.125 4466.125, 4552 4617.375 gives 0.10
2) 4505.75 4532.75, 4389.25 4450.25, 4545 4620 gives -0.04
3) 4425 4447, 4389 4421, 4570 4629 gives 0.00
